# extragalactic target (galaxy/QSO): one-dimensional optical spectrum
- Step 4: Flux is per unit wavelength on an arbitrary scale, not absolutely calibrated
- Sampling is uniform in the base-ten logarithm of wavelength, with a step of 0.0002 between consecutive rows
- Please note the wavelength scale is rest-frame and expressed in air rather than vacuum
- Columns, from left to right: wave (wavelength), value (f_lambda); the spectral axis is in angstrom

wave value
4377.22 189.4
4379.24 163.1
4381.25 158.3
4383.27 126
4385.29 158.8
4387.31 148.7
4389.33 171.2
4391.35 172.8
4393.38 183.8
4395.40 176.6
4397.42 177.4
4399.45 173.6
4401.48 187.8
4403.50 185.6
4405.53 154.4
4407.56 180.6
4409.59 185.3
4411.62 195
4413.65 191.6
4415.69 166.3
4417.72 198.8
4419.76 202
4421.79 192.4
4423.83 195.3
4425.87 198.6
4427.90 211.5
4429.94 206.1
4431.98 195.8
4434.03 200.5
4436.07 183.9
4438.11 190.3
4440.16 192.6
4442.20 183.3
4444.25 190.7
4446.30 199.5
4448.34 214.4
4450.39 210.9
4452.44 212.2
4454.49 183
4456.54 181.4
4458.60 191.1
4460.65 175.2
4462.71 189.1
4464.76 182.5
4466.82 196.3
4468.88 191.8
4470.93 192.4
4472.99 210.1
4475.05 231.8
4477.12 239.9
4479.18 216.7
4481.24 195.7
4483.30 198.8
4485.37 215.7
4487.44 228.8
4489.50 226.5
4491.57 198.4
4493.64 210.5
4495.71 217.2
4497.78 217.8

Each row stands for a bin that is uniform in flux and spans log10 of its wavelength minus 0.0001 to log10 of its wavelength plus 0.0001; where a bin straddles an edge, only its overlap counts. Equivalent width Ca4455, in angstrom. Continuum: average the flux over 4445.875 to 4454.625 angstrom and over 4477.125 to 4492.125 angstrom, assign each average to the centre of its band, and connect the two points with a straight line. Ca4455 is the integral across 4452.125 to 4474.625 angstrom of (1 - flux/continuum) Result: 1.9 angstrom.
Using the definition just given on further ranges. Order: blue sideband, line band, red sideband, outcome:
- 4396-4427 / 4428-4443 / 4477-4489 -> 0.1 angstrom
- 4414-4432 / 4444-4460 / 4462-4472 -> -0.4 angstrom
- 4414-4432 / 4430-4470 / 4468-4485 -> 2.0 angstrom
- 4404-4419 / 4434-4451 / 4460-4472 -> -0.9 angstrom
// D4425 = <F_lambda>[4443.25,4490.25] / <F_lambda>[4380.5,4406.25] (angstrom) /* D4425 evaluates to 1.2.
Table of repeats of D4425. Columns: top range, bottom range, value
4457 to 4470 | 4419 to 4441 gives 0.95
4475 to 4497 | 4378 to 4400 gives 1.31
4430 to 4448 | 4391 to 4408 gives 1.09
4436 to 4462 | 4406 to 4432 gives 1.00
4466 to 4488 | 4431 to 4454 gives 1.07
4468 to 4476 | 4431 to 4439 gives 1.07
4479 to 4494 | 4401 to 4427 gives 1.13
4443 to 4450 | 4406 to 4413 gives 1.09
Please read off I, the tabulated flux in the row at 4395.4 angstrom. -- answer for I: 176.6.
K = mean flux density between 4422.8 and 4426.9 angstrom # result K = 197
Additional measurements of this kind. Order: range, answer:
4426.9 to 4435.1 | 203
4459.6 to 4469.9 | 187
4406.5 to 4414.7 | 188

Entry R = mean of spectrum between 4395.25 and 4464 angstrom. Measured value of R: 191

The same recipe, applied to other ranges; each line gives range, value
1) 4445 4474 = 195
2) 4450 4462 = 191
